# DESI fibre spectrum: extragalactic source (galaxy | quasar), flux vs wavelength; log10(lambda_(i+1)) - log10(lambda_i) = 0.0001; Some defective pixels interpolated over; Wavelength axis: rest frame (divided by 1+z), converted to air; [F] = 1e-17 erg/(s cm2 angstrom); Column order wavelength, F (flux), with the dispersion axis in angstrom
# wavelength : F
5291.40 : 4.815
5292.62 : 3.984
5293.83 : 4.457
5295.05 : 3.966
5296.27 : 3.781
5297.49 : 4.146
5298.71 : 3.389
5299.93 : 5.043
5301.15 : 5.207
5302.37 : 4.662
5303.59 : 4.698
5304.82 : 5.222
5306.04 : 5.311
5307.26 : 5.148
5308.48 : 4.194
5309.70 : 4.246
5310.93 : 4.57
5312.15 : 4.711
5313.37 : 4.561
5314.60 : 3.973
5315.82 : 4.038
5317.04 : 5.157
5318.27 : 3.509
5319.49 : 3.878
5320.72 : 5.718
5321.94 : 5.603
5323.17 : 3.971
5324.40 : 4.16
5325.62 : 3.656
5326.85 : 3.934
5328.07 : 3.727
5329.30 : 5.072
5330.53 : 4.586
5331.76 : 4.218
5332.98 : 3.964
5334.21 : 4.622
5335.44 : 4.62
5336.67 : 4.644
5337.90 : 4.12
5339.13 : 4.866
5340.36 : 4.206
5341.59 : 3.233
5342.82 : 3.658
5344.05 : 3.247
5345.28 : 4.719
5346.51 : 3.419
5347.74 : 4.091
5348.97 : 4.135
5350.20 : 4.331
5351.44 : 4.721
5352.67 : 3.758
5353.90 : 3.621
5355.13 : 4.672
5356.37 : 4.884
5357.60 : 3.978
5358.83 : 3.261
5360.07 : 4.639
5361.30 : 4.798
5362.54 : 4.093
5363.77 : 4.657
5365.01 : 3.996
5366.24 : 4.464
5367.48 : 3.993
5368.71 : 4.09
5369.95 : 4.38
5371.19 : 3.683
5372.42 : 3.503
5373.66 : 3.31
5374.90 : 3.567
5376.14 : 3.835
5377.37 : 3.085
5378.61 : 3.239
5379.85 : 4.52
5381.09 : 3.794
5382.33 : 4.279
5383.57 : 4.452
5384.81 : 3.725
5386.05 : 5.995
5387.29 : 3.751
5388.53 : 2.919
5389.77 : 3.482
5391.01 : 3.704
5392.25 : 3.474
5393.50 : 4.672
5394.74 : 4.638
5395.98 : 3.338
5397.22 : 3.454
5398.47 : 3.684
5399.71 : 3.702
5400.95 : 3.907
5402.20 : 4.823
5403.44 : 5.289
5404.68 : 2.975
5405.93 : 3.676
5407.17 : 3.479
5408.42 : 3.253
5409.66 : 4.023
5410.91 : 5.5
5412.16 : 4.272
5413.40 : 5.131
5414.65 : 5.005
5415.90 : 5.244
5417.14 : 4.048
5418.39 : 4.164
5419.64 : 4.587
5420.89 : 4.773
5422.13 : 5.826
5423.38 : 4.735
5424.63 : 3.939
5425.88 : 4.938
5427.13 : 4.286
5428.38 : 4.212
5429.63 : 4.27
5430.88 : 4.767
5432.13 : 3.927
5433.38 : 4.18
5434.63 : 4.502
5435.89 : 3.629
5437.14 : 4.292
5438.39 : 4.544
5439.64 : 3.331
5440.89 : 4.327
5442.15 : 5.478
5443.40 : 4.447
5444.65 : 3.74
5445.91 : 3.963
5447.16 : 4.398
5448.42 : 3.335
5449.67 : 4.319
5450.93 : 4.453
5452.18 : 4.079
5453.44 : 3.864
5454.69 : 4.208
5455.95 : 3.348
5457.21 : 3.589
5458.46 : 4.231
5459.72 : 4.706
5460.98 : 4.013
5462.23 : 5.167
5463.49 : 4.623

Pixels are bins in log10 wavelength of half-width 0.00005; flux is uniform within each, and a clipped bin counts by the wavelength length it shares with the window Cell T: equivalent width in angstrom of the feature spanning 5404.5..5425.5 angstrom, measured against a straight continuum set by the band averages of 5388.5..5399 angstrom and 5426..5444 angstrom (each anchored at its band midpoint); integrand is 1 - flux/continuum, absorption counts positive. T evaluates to -2.0 angstrom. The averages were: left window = 3.75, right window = 4.32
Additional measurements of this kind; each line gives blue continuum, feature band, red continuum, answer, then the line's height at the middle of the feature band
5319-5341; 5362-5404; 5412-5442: 4.41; 4.45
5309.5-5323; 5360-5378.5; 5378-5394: 0.72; 4.12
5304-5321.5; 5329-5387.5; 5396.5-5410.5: 1.33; 4.23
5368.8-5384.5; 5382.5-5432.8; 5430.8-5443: -2.45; 4.05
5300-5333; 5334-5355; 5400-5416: 1.59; 4.46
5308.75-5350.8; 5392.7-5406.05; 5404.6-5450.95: 0.90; 4.31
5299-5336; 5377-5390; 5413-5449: 1.45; 4.46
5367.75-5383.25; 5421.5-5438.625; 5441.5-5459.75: -1.69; 4.03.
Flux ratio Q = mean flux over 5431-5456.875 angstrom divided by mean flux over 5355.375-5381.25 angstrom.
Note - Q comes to 1.0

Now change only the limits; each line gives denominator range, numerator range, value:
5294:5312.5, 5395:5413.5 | 0.88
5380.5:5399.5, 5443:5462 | 1.03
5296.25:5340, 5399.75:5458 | 0.96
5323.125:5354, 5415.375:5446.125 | 1.07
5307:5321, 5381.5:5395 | 0.92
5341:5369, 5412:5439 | 1.10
